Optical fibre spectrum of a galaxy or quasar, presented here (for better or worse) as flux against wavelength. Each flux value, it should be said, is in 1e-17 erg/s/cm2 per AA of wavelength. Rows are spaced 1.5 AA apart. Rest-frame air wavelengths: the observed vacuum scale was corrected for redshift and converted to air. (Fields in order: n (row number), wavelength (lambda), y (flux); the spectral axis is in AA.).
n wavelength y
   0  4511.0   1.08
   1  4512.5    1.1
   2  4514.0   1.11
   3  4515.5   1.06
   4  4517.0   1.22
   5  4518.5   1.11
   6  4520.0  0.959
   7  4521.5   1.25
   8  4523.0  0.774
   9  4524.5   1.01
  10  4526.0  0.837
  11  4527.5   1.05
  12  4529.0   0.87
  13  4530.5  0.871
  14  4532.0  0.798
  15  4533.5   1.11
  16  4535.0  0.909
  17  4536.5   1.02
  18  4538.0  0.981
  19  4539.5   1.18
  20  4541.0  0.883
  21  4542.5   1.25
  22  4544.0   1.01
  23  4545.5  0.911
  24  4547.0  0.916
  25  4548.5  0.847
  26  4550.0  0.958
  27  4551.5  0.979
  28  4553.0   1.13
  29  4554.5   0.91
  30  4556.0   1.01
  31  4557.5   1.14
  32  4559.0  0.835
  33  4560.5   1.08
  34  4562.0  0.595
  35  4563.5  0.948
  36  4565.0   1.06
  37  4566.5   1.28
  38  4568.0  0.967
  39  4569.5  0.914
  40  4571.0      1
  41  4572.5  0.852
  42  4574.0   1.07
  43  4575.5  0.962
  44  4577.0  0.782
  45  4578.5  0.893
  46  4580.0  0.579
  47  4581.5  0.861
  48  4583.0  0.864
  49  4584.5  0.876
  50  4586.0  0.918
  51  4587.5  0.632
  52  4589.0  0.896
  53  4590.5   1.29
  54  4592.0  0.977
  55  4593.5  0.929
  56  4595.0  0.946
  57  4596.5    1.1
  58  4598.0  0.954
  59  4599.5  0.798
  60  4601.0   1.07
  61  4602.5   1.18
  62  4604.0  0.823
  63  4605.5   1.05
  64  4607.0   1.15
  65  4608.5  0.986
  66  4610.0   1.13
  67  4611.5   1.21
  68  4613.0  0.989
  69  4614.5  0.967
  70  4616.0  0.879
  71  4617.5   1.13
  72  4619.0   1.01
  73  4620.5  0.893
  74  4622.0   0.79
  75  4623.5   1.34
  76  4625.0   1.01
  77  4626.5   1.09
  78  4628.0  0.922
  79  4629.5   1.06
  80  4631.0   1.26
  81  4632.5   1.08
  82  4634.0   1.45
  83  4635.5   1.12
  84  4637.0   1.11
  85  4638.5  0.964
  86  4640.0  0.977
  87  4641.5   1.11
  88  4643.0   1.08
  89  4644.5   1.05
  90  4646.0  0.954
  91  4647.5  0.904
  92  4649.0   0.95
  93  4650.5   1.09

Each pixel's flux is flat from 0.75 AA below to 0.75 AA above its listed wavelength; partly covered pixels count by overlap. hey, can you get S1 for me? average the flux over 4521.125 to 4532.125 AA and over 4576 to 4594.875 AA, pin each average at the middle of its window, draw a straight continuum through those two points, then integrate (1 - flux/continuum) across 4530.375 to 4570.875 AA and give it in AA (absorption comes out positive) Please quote -3.3 AA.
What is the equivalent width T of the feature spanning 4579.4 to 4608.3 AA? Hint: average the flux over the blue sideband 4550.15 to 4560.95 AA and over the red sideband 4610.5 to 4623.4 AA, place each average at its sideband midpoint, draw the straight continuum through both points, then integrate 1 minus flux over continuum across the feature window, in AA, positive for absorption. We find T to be 1.7 AA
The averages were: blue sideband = 1.01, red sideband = 1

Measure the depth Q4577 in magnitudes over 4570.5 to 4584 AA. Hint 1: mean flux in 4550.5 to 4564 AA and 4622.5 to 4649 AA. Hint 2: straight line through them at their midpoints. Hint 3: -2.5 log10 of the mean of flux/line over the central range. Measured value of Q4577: 0.14 mag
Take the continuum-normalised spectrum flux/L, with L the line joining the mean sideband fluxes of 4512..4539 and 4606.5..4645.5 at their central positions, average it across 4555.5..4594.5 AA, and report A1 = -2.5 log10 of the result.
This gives 0.11 mag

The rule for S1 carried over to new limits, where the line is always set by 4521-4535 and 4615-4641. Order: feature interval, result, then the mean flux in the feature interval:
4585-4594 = 0.7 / 0.939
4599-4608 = 0.2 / 1.02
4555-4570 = 0.0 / 0.983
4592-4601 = 0.6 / 0.958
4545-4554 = 0.1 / 0.957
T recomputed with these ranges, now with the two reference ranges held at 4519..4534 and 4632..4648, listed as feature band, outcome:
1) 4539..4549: -0.3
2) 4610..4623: 0.6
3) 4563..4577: 0.1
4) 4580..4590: 1.8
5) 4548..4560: 0.0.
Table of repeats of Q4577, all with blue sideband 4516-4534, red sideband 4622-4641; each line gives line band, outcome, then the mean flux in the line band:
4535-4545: -0.038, 1.04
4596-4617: 0.057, 1.02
